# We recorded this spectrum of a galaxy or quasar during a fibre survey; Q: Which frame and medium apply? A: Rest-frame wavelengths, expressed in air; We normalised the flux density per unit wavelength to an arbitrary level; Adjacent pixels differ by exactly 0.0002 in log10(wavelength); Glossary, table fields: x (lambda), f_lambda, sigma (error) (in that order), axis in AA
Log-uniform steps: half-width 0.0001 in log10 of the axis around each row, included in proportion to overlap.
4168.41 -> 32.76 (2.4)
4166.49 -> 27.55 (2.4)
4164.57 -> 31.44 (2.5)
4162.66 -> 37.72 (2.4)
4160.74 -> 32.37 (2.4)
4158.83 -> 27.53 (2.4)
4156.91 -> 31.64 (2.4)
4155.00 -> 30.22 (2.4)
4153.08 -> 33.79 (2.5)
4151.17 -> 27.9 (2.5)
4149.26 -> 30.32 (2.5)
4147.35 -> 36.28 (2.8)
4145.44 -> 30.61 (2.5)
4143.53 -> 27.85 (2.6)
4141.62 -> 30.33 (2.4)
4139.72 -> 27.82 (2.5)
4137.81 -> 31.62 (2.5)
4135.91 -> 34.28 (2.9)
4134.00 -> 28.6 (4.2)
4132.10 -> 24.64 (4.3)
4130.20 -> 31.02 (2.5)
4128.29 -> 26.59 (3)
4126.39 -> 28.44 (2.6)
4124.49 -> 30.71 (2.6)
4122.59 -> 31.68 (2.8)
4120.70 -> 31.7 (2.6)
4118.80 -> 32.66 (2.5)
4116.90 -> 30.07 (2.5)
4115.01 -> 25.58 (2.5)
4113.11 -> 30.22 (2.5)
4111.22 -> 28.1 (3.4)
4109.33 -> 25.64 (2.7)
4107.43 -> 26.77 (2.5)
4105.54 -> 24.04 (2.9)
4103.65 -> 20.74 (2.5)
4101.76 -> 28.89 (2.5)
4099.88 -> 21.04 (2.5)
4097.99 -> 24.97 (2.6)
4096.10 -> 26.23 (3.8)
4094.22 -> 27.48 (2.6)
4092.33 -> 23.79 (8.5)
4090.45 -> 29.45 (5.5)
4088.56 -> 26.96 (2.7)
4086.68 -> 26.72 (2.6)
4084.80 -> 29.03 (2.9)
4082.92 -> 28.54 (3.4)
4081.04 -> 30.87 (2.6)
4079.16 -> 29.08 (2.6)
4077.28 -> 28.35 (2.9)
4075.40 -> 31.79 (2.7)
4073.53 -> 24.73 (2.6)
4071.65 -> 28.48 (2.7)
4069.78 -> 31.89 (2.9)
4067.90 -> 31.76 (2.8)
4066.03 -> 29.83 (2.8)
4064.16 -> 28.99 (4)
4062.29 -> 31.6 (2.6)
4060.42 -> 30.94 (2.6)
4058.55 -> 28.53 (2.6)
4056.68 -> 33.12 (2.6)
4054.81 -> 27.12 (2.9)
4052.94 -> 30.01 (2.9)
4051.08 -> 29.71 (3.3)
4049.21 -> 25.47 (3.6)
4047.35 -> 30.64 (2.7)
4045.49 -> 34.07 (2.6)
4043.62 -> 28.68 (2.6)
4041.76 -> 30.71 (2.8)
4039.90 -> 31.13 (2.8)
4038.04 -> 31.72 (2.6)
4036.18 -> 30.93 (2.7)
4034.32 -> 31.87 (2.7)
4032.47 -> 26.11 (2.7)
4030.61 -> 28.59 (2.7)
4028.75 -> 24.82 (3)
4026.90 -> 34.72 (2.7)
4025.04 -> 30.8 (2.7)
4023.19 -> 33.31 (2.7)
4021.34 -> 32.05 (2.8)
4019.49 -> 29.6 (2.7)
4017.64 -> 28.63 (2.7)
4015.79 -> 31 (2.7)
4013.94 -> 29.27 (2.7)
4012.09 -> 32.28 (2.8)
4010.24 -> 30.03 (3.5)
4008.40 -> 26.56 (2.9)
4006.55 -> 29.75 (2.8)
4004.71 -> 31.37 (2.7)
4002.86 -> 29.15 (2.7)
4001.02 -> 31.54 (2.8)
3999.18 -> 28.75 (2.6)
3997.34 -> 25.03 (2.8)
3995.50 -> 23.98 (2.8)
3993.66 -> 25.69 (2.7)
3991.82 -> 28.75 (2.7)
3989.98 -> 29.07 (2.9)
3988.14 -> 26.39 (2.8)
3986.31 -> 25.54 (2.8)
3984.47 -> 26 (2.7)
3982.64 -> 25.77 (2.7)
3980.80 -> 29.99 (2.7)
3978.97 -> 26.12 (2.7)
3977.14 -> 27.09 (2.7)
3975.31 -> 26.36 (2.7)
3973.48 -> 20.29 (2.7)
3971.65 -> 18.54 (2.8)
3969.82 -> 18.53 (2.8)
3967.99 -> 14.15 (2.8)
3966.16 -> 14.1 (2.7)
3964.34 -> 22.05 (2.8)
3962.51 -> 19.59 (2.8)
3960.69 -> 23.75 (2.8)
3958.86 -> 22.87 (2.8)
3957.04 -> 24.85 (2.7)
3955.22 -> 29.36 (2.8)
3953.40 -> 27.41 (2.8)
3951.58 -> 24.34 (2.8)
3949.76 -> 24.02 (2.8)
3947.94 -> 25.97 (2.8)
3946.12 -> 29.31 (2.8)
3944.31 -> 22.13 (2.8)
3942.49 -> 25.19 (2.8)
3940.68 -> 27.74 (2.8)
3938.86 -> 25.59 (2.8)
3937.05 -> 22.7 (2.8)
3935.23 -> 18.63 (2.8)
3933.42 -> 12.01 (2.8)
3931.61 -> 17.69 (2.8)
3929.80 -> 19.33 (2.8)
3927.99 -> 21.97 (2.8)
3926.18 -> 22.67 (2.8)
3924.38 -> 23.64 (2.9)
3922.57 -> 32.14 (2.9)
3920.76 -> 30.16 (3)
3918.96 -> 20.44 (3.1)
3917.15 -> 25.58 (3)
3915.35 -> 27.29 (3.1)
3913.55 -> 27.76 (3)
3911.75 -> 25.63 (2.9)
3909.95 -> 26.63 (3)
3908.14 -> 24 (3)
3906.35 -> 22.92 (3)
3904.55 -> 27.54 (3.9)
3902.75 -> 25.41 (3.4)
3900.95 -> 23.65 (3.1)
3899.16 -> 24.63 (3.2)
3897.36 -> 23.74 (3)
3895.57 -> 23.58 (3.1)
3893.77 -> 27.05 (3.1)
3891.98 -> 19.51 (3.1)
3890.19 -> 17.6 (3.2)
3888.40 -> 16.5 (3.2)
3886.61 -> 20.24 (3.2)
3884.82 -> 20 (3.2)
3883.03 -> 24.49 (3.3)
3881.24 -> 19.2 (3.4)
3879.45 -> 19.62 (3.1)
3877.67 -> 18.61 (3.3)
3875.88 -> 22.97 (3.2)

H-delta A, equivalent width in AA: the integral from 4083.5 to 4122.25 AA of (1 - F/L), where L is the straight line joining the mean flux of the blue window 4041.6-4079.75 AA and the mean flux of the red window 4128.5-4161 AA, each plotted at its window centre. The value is 3.8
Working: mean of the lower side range 29.8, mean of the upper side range 30.3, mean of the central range 27.1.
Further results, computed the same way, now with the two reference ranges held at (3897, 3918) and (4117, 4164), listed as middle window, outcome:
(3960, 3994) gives 4.4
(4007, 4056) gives -3.1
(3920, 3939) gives 2.7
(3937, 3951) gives 0.4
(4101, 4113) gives 1.6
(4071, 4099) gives 1.6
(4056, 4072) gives -0.9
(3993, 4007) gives -0.3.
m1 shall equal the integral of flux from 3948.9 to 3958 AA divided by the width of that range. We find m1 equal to 26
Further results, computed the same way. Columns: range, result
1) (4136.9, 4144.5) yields 29.4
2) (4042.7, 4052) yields 29.7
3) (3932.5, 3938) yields 17.8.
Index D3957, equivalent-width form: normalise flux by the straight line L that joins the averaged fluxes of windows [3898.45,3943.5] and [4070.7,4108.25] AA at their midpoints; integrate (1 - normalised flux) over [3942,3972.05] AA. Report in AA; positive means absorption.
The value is 2.3 AA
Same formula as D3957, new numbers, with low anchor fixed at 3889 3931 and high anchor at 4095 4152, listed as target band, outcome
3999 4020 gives -2.8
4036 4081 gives -4.5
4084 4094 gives 0.2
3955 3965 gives 0.8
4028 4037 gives -0.6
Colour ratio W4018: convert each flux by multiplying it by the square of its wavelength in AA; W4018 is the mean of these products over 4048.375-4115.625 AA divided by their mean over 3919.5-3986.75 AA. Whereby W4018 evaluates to 1.3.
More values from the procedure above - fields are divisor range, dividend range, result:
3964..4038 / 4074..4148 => 1.10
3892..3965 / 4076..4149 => 1.29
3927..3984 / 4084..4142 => 1.32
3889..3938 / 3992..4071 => 1.35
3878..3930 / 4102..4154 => 1.38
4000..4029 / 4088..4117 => 0.90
